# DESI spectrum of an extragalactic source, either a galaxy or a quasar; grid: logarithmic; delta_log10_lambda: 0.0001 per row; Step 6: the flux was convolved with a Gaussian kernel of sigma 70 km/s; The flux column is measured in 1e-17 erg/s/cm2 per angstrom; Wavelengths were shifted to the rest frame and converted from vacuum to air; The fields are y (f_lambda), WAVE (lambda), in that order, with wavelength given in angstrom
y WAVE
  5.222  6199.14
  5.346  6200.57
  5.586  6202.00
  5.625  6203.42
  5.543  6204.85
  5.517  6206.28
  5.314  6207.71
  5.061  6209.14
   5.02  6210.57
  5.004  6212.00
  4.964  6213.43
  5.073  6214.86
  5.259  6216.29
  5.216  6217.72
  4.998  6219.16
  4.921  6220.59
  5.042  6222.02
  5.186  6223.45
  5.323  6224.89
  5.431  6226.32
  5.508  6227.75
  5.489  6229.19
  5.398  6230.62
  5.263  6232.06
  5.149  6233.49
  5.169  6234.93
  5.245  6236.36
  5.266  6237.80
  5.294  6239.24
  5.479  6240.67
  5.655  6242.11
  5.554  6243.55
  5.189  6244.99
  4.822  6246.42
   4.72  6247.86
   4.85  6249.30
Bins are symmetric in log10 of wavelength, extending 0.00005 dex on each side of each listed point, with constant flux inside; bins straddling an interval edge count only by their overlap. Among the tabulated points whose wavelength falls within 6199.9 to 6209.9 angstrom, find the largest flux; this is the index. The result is 5.625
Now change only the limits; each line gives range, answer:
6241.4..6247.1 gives 5.655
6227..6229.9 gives 5.508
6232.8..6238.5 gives 5.266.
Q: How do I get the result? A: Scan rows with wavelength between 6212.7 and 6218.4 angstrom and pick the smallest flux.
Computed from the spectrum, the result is 4.964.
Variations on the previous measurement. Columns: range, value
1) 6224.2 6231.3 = 5.323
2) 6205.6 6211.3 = 5.02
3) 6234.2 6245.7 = 5.169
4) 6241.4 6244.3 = 5.554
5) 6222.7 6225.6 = 5.186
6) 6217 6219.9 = 4.998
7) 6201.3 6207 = 5.517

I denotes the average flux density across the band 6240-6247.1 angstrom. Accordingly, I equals 5.34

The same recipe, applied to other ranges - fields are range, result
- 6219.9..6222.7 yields 4.99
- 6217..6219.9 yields 5.1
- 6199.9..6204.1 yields 5.53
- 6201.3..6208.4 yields 5.52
